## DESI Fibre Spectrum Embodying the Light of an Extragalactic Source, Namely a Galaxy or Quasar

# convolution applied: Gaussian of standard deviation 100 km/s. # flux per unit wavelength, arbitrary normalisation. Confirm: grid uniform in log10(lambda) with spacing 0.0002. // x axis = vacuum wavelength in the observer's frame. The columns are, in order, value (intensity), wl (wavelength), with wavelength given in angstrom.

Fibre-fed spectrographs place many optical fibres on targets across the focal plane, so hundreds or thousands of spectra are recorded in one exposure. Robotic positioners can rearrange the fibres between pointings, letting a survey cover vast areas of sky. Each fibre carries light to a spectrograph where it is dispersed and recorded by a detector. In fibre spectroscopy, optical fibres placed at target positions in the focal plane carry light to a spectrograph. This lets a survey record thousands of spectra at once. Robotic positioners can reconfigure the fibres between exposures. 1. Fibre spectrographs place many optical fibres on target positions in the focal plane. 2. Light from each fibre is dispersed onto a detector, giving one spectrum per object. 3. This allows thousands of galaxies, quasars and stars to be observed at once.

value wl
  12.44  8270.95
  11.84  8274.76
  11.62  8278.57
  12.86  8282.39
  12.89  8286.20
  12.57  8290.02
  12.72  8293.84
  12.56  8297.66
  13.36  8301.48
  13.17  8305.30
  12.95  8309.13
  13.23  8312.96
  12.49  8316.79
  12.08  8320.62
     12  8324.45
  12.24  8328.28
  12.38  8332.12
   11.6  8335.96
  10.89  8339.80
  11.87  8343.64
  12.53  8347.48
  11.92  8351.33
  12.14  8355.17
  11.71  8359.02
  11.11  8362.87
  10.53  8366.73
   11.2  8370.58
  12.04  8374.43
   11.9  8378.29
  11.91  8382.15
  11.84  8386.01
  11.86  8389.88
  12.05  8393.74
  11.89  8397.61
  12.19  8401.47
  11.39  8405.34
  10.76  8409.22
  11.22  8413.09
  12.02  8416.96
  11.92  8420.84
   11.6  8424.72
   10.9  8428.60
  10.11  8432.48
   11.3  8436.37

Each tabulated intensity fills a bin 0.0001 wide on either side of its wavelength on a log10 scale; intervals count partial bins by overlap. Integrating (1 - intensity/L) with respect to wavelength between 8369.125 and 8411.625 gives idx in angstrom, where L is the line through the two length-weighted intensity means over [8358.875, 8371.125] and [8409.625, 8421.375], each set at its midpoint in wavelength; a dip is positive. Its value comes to -1.6 angstrom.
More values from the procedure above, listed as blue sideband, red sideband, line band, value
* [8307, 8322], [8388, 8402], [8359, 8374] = 1.33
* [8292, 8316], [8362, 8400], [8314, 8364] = 1.69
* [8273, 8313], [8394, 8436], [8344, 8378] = 0.89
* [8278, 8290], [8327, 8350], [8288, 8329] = -1.39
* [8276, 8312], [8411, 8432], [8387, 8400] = -0.24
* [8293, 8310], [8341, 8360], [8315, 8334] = 0.43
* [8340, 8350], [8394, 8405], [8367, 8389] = 0.49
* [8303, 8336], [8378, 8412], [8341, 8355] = 0.20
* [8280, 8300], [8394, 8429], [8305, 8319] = -0.46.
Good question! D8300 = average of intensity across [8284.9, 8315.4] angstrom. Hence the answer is 12.9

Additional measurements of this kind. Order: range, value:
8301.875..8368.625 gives 12.1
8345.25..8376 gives 11.6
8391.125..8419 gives 11.7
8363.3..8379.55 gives 11.4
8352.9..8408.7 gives 11.7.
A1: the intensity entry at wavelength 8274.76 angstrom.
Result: 11.84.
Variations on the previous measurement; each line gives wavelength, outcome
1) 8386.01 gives 11.84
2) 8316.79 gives 12.49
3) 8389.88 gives 11.86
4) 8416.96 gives 12.02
